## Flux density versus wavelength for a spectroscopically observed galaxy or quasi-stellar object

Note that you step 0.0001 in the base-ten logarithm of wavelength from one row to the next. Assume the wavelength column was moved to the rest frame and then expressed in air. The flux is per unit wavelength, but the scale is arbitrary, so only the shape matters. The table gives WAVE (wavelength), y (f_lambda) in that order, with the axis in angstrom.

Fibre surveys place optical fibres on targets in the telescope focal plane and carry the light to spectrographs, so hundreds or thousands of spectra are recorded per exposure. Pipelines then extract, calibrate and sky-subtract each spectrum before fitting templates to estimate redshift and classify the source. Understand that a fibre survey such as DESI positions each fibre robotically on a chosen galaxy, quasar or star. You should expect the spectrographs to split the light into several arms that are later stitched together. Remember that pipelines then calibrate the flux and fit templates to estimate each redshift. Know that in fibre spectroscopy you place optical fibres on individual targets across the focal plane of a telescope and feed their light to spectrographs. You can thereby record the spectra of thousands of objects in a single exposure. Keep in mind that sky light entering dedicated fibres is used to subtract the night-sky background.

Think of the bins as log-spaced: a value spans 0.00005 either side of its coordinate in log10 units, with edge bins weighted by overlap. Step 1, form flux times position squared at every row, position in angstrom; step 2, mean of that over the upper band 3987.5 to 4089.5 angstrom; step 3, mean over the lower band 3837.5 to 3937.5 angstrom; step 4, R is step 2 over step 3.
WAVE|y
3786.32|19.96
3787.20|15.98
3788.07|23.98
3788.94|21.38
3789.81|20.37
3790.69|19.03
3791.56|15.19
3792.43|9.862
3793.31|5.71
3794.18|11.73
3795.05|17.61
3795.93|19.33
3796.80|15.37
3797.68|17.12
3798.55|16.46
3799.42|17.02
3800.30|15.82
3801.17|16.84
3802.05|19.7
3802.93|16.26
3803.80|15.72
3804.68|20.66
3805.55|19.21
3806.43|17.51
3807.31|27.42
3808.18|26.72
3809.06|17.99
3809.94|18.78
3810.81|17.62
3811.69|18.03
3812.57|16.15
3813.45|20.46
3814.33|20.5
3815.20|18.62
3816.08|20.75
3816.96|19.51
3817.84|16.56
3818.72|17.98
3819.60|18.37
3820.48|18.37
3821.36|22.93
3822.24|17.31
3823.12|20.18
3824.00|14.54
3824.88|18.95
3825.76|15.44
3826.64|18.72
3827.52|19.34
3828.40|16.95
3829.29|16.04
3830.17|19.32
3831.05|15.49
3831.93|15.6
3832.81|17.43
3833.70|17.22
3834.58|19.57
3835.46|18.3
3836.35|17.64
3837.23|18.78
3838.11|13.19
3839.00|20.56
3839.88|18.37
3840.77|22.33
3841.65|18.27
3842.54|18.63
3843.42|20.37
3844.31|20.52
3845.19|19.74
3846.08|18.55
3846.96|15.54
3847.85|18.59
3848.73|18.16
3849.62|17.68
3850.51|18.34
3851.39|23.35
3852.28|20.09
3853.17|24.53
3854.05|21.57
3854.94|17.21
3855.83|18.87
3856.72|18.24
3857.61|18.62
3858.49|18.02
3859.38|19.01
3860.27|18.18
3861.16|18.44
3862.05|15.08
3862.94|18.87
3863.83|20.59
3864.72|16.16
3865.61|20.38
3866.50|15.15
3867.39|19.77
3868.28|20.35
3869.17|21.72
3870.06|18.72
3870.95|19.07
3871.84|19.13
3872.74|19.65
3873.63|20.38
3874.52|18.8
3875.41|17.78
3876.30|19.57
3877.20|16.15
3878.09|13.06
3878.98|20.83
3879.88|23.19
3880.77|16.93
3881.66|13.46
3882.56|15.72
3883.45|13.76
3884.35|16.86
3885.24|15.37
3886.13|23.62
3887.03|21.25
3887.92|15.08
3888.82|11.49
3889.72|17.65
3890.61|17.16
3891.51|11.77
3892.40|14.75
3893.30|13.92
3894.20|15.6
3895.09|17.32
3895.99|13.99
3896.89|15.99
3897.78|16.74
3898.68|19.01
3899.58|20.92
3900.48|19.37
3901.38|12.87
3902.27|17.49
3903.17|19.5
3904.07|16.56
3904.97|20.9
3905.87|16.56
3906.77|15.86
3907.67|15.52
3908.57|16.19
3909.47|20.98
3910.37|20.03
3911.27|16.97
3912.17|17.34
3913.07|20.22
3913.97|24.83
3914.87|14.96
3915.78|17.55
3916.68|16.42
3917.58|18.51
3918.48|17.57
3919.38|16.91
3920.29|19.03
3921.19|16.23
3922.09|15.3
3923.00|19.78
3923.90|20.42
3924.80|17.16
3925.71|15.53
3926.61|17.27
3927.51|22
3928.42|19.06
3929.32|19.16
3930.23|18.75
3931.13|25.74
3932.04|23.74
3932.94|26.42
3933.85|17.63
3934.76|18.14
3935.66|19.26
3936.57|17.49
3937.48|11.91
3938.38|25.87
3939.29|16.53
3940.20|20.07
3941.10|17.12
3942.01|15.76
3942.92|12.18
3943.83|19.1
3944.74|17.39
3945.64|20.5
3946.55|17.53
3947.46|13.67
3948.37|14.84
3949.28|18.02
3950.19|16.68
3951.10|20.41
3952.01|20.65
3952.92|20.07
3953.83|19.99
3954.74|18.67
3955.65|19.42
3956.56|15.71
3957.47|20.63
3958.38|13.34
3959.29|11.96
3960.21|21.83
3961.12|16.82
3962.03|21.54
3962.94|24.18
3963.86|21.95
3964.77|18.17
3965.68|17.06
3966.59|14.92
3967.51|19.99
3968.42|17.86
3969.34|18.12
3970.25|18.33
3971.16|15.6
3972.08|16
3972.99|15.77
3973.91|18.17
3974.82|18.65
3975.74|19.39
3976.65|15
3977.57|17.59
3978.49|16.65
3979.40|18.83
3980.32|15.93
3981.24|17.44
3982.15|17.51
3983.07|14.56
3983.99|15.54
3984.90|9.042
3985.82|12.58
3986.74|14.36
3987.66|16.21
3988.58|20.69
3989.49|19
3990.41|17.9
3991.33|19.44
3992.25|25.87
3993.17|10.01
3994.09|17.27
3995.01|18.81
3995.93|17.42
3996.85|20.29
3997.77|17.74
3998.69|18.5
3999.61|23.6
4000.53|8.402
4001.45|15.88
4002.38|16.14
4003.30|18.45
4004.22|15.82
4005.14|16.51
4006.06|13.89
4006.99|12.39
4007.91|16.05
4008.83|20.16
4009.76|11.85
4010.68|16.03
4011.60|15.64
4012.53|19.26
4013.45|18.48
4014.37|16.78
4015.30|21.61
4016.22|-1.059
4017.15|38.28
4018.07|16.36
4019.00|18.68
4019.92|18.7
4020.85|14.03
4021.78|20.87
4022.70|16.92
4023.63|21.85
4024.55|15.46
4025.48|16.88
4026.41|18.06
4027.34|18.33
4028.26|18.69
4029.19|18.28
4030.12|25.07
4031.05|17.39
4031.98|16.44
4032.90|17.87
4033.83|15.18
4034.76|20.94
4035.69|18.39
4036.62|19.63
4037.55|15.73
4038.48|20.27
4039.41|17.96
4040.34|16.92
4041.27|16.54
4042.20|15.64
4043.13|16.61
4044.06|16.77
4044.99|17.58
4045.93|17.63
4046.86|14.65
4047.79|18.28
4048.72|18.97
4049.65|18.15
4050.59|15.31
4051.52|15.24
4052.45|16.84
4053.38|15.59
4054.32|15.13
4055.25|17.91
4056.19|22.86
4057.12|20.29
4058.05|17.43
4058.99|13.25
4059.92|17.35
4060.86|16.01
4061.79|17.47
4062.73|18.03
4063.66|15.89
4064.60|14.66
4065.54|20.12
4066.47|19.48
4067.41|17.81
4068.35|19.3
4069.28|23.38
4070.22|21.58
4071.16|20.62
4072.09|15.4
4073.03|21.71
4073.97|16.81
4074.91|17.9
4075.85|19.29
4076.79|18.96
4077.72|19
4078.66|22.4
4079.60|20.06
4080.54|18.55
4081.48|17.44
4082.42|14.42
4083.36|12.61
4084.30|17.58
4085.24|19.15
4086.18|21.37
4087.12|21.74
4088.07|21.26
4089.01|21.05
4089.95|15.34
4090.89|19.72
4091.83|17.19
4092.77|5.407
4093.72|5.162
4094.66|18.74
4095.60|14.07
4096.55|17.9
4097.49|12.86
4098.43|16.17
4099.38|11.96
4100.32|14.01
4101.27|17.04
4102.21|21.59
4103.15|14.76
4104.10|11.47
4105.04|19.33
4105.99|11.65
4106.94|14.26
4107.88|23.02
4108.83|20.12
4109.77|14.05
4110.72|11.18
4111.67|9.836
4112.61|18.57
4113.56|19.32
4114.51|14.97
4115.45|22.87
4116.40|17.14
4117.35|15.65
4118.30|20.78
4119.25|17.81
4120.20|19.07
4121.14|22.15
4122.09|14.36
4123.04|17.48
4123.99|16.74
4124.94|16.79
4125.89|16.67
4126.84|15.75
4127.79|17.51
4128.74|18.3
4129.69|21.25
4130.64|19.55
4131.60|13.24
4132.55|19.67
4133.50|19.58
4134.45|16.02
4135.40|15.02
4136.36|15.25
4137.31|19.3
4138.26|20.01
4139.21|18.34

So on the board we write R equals 1.06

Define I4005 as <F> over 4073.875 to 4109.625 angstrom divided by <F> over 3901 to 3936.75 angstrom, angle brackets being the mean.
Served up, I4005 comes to 0.91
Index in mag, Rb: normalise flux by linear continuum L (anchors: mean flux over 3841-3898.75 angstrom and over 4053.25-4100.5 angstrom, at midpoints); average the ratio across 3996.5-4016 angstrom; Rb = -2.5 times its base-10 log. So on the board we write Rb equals 0.07 mag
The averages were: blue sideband 18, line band 16.6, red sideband 17.5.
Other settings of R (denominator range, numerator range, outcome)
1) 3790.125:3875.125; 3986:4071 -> 1.06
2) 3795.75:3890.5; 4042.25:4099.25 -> 1.06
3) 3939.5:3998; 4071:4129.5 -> 1.04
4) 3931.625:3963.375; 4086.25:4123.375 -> 0.97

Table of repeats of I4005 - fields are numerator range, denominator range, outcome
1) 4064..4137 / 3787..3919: 0.96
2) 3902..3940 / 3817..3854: 1.01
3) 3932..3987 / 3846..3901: 0.98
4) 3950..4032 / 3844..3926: 0.98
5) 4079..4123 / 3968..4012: 1.00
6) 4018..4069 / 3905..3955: 0.96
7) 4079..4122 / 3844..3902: 0.93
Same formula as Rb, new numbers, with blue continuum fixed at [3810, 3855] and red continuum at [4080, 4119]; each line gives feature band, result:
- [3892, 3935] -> -0.016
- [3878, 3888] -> 0.031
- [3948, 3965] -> -0.068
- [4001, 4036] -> -0.030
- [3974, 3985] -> 0.047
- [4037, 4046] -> -0.018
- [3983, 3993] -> 0.037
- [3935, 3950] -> 0.023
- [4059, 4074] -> -0.106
